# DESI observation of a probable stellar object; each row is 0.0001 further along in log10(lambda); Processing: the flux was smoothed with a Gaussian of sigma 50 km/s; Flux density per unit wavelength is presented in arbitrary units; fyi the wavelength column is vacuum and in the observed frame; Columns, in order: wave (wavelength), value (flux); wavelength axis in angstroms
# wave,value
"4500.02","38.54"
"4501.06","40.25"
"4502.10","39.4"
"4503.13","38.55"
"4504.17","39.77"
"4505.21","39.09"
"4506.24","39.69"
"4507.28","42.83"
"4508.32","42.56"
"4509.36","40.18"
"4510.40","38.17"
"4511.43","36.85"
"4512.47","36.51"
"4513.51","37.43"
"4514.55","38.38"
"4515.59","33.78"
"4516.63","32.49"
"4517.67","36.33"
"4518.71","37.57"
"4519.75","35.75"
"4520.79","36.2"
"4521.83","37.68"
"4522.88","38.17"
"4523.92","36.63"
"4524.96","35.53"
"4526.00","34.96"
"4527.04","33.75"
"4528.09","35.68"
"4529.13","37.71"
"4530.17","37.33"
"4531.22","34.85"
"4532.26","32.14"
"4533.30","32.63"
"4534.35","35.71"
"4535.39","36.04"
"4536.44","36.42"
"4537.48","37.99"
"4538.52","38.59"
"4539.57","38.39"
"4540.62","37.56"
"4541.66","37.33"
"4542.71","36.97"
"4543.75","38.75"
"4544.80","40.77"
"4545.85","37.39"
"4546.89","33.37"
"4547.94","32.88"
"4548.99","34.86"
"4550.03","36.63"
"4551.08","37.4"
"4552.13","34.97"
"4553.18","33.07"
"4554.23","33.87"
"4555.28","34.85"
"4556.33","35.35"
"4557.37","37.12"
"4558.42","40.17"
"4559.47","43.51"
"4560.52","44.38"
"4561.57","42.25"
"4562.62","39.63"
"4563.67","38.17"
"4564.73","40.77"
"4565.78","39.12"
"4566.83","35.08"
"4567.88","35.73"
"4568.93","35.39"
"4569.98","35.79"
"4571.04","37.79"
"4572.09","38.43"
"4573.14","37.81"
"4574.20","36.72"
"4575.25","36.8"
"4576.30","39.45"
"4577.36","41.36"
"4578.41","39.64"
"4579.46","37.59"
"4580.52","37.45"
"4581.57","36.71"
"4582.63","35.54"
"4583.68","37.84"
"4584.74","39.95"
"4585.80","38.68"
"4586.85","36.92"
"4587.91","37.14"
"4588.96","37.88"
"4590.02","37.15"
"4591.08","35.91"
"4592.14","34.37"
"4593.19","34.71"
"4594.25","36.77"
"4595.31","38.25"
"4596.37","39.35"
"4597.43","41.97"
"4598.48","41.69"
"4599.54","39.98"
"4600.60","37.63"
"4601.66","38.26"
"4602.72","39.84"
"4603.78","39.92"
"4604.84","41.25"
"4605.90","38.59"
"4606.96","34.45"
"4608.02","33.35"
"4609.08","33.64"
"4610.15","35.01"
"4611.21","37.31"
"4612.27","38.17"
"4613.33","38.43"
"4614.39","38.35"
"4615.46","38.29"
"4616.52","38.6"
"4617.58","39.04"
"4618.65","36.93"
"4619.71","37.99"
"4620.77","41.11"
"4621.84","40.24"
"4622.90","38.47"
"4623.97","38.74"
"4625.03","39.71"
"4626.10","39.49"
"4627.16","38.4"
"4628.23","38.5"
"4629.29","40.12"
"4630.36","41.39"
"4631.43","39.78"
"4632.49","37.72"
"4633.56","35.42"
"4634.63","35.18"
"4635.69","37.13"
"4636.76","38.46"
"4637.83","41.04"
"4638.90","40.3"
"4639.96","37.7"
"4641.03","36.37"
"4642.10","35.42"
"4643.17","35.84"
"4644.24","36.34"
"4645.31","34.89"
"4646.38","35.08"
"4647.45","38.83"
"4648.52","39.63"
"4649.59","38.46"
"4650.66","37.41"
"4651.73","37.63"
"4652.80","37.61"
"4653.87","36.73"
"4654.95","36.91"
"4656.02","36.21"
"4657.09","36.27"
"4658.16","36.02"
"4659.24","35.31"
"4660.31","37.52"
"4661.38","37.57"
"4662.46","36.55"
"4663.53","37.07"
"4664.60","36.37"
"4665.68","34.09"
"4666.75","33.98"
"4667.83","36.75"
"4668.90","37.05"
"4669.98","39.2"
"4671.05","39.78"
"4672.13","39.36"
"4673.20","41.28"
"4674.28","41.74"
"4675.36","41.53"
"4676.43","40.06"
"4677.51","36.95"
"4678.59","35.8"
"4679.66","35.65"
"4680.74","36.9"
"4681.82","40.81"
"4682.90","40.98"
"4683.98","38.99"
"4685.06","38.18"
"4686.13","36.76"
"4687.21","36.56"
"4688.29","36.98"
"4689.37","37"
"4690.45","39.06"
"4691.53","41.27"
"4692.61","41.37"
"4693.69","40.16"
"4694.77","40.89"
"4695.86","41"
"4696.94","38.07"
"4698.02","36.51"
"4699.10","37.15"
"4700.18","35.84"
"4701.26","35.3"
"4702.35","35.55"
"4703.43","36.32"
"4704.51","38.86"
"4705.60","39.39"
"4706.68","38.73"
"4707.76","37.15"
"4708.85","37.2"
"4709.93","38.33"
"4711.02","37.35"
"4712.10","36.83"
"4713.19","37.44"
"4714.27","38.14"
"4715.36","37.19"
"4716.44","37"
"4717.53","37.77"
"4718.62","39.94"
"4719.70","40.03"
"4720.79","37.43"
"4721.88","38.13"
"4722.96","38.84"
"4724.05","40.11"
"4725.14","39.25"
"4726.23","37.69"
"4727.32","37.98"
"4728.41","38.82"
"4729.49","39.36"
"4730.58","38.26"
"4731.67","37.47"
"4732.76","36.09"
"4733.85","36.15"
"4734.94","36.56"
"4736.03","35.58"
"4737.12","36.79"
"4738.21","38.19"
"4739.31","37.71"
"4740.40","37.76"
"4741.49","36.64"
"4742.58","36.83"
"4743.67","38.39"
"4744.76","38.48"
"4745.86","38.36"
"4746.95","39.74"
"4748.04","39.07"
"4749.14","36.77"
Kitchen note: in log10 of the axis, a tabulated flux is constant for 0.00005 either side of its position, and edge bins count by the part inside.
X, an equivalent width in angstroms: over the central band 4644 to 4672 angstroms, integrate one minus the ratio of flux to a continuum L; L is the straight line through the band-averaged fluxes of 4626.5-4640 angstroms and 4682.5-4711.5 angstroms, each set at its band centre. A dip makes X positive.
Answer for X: 1.1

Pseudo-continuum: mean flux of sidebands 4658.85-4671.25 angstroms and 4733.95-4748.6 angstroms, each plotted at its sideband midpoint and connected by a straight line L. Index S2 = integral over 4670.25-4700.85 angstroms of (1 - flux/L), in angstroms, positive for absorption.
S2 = -1.5 angstroms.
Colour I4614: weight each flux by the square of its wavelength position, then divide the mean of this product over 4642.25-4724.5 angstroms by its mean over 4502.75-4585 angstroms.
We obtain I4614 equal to 1.08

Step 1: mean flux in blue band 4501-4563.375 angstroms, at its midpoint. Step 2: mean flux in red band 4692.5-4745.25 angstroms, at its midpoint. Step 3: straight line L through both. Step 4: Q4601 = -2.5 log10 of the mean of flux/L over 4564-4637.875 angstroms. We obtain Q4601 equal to -0.02 mag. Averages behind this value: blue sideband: 37.2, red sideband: 37.9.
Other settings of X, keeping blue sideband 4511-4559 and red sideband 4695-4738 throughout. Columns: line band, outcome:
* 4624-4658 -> -0.6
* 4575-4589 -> -0.6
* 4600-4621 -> -0.5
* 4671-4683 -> -0.6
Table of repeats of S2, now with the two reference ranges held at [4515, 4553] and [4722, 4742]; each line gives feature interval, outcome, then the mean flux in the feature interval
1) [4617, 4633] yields -1.0 angstroms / 39.2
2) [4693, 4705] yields -0.1 angstroms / 37.8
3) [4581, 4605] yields -1.0 angstroms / 38.1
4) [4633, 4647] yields 0.0 angstroms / 36.9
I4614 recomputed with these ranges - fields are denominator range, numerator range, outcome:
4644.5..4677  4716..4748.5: 1.04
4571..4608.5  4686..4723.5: 1.05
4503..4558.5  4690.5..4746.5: 1.12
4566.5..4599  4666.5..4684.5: 1.07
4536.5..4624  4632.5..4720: 1.04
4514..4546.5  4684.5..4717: 1.12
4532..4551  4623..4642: 1.10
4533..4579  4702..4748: 1.09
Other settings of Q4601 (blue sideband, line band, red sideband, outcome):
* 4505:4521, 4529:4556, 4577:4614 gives 0.05 mag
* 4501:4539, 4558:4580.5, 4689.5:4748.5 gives -0.04 mag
